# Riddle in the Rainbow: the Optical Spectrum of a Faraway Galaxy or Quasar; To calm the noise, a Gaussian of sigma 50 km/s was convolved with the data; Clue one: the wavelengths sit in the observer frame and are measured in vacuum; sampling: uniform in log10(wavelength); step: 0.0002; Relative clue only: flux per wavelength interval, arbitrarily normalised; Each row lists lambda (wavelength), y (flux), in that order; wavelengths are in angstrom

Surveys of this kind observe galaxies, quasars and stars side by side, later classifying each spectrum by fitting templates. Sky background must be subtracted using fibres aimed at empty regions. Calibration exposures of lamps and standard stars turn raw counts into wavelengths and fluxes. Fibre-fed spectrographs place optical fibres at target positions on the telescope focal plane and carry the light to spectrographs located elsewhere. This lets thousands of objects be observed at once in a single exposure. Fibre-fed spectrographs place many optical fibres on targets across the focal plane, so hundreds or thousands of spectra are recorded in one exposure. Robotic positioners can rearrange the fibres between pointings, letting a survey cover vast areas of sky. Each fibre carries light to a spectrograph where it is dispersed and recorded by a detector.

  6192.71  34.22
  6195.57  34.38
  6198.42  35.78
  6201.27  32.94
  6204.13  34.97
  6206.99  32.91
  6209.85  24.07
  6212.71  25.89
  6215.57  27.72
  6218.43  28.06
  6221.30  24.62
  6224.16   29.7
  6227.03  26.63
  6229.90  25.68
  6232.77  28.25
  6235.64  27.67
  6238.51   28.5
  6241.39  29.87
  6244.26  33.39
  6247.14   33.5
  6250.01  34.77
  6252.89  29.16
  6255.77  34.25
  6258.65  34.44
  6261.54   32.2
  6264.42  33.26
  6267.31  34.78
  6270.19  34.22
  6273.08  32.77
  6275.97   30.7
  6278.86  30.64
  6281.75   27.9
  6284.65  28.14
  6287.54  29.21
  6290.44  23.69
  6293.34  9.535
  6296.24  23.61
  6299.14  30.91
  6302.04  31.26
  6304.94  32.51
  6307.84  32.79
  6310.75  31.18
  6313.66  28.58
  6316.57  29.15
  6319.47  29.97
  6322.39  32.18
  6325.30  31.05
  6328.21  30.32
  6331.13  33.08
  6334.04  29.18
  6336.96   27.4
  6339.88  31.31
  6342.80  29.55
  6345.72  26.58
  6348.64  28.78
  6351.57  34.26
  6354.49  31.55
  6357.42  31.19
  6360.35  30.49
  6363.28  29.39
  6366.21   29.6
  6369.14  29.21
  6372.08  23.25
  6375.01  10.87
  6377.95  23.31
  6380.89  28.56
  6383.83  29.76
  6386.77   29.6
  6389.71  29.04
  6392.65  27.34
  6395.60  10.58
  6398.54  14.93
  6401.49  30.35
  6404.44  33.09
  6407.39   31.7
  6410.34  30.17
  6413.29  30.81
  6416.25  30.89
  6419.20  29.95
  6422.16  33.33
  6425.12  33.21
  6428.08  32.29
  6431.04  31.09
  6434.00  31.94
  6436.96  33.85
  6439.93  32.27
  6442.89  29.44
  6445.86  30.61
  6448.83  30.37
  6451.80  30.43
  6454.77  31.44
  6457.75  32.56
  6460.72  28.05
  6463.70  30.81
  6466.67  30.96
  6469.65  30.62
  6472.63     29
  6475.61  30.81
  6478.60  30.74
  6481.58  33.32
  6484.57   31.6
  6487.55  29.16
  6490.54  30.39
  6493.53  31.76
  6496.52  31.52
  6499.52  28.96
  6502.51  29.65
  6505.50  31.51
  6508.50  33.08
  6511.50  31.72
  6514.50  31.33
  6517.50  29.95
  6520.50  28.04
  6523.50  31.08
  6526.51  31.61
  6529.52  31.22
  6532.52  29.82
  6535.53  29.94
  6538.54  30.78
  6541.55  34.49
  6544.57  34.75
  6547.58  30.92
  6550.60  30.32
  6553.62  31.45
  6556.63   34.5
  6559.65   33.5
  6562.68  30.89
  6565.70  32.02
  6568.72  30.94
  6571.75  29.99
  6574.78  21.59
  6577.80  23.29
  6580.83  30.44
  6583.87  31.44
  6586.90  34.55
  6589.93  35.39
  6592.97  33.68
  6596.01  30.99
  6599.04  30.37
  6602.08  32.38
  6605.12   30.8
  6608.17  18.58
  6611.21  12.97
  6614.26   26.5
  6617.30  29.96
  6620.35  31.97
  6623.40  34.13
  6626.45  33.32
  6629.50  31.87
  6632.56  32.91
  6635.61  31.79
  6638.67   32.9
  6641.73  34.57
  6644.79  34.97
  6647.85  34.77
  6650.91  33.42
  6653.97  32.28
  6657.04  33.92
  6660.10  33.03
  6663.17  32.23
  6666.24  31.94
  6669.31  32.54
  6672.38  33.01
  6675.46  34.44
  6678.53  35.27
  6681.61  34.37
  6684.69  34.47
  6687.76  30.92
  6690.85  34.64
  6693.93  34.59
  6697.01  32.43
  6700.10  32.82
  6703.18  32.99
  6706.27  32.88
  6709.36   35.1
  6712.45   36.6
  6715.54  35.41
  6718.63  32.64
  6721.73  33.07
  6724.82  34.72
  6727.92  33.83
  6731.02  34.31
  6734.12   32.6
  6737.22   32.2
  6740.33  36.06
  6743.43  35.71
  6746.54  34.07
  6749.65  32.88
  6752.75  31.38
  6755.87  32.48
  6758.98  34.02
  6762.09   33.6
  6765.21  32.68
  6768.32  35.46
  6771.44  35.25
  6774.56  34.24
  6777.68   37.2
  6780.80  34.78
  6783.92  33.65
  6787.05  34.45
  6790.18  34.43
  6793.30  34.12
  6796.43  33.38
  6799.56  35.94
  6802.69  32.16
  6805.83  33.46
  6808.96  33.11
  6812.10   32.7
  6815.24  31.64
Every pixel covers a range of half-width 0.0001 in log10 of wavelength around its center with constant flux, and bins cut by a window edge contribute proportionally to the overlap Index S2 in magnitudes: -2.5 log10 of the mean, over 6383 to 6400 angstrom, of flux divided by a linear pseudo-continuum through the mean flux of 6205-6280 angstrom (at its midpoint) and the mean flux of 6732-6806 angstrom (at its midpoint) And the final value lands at 0.32 mag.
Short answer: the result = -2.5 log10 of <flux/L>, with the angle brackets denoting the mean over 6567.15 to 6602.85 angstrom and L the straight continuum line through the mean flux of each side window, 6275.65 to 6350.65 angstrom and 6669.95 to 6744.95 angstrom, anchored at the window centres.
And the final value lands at 0.07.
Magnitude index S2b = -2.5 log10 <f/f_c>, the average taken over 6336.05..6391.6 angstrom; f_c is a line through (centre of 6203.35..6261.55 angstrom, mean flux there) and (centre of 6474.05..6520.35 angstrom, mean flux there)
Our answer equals 0.08 mag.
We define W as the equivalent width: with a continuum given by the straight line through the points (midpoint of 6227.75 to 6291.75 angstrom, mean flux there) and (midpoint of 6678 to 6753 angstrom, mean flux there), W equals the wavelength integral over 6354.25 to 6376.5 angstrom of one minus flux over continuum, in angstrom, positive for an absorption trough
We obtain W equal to 3.4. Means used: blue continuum 30.7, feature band 26.7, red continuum 33.9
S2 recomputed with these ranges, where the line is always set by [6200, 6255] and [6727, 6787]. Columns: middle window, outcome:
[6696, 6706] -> 0.025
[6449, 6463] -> 0.029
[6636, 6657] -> -0.021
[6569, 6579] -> 0.251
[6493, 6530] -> 0.037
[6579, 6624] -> 0.112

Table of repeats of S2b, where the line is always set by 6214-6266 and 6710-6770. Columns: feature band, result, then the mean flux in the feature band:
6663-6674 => 0.03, 32.5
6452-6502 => 0.04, 30.7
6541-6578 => 0.06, 30.8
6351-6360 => -0.03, 31.9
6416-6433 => -0.01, 31.9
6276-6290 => 0.06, 28.8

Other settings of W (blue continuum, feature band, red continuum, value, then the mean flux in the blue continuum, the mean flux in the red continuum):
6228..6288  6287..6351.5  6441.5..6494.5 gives 4.5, 31.1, 30.7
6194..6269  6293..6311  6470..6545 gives 1.5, 30.7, 31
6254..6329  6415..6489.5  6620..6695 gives 0.7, 30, 33.4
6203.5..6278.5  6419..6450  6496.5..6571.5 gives -0.7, 30.4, 31.3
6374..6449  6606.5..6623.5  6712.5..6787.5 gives 3.7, 28.5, 34.1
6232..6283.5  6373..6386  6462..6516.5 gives 3.2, 31.7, 30.9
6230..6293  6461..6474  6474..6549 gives 0.4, 30.5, 31.1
